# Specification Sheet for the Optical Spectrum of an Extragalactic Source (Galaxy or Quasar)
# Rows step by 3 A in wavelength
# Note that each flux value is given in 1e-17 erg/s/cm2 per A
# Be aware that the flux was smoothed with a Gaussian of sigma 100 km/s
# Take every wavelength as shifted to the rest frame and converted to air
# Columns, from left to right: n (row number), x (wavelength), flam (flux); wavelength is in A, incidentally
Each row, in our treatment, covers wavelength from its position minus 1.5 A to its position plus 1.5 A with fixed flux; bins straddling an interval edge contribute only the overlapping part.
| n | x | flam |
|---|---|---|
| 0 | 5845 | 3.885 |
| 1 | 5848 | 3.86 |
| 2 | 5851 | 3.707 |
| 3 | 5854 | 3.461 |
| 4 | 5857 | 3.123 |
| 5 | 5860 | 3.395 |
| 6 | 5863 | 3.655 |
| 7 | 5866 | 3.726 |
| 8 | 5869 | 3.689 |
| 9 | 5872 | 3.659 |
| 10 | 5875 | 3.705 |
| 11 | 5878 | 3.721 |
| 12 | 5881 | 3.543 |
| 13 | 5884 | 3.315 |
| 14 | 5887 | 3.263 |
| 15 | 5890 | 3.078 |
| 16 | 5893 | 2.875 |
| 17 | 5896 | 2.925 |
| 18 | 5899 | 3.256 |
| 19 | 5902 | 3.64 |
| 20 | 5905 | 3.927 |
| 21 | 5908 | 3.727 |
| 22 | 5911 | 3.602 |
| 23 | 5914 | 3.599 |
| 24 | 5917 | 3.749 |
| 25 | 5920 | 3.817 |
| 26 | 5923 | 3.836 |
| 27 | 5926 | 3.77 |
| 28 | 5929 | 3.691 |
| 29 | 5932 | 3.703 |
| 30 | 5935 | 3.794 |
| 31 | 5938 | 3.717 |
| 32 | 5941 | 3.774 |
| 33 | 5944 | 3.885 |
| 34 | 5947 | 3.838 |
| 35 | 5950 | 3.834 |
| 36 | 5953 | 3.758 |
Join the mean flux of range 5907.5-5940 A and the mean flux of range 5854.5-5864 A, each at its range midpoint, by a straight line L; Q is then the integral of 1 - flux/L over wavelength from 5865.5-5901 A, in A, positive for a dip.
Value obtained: 1.18 A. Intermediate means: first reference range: 3.38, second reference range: 3.73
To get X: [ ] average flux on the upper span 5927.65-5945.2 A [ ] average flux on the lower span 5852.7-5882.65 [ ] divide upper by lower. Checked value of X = 1.05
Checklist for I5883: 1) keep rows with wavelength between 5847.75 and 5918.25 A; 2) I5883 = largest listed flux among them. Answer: 3.927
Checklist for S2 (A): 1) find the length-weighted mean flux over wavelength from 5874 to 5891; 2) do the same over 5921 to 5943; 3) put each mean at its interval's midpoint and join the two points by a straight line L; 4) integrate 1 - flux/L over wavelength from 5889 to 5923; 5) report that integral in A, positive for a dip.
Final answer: 1.0 A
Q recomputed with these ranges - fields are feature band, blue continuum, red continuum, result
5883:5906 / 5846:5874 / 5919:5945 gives 2.6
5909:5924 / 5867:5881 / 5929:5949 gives 0.1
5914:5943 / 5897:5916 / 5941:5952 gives -0.2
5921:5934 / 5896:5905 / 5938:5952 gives -0.3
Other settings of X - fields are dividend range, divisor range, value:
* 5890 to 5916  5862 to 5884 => 0.94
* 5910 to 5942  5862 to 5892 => 1.06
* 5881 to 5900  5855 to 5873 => 0.89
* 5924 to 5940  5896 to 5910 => 1.05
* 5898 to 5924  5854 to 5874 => 1.04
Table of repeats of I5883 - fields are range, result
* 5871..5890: 3.721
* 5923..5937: 3.836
